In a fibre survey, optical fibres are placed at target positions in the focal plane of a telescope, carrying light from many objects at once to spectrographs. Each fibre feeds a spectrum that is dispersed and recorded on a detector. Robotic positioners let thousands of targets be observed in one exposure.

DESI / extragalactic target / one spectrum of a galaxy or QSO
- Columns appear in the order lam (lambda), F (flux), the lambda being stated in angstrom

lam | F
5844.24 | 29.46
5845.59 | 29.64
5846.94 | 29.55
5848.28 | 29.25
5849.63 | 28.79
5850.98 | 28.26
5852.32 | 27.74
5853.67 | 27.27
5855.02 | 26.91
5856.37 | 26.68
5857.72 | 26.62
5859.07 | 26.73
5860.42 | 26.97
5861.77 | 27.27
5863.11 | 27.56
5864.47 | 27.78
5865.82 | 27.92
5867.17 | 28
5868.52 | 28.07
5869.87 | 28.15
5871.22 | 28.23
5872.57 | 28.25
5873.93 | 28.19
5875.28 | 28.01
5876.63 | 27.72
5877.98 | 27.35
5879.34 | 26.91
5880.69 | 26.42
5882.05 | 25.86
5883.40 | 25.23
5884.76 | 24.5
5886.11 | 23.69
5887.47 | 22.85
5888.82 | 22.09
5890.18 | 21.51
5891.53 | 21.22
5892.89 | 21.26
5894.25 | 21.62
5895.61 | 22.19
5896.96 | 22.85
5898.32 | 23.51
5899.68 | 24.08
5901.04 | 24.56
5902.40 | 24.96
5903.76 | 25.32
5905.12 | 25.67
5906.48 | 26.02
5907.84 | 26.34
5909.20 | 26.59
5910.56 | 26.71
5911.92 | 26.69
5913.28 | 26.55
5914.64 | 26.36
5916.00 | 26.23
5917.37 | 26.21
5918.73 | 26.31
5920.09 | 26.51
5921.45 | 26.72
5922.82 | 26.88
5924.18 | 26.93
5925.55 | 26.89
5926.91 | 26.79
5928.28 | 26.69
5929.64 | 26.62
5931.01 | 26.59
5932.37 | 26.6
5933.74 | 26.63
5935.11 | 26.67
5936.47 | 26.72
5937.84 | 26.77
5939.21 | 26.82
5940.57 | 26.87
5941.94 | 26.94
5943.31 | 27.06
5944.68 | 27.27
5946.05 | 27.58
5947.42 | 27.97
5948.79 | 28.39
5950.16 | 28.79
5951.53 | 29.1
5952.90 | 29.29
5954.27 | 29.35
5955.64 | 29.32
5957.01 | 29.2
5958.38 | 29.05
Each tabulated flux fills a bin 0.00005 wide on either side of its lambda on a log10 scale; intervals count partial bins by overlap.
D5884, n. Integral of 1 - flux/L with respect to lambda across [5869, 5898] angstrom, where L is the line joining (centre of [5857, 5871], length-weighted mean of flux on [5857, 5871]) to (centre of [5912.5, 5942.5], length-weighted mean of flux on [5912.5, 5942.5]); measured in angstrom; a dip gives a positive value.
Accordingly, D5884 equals 2.5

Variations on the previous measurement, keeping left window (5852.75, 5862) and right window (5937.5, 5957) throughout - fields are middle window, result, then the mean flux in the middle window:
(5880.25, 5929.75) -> 4.4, 25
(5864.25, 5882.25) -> -0.4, 27.7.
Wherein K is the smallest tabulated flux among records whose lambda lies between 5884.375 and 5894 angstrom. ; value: 21.22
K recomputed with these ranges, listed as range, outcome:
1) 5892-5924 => 21.26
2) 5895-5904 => 22.19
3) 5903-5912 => 25.32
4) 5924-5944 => 26.59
